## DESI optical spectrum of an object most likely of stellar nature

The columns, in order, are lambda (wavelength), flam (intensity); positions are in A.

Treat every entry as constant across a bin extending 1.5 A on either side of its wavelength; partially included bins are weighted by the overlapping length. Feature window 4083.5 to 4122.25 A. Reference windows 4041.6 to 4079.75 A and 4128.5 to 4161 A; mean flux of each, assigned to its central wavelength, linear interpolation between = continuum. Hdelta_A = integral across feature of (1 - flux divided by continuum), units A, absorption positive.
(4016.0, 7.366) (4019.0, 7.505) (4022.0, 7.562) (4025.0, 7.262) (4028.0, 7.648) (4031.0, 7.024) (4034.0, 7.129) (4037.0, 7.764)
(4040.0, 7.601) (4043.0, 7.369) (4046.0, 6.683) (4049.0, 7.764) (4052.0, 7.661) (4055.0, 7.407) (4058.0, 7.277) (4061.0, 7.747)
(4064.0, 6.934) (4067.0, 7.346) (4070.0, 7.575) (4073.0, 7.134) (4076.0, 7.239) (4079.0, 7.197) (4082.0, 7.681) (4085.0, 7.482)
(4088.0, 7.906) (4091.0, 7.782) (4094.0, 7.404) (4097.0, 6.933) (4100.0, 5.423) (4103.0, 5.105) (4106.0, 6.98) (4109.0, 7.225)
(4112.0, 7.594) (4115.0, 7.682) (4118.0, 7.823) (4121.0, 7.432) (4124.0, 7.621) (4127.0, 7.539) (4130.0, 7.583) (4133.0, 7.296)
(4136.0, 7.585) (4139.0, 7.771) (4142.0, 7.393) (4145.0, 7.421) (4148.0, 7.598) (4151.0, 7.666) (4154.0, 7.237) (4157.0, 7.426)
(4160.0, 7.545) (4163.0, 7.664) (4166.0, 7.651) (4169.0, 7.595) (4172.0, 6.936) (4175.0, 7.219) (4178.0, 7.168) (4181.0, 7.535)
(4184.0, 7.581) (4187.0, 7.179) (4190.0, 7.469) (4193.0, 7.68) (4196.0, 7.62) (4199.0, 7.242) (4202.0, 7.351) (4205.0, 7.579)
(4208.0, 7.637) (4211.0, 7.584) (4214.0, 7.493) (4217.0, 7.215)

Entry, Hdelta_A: 1.5 A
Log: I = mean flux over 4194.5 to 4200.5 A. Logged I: 7.43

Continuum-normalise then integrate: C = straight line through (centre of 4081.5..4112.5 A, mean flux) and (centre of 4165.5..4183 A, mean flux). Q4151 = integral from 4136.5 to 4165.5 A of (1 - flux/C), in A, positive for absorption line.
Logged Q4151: -1.17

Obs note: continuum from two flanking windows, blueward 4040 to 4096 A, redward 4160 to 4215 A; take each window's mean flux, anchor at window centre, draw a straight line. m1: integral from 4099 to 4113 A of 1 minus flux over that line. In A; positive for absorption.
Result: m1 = 1.8 A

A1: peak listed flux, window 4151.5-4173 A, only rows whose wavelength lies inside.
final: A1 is 7.664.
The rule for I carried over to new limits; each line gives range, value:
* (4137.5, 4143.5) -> 7.58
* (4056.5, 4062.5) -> 7.51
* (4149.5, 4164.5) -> 7.51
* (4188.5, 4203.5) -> 7.47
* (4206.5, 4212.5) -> 7.61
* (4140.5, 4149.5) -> 7.47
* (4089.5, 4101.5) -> 6.89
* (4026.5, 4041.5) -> 7.43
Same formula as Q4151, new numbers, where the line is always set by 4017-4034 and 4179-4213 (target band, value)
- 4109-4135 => -0.4 A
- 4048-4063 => -0.3 A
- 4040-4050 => 0.1 A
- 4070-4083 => 0.1 A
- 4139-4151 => -0.1 A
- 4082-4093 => -0.4 A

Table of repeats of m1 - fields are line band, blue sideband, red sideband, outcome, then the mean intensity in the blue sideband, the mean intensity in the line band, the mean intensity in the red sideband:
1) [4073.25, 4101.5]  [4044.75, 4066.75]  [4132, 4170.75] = 0.7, 7.36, 7.22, 7.53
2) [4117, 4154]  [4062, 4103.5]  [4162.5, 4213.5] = -1.3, 7.14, 7.54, 7.45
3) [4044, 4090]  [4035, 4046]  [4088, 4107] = -2.1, 7.44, 7.41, 6.7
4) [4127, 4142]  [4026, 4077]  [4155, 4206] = -0.3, 7.37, 7.54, 7.43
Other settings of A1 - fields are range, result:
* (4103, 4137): 7.823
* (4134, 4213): 7.771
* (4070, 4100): 7.906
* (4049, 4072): 7.764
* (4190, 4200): 7.68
